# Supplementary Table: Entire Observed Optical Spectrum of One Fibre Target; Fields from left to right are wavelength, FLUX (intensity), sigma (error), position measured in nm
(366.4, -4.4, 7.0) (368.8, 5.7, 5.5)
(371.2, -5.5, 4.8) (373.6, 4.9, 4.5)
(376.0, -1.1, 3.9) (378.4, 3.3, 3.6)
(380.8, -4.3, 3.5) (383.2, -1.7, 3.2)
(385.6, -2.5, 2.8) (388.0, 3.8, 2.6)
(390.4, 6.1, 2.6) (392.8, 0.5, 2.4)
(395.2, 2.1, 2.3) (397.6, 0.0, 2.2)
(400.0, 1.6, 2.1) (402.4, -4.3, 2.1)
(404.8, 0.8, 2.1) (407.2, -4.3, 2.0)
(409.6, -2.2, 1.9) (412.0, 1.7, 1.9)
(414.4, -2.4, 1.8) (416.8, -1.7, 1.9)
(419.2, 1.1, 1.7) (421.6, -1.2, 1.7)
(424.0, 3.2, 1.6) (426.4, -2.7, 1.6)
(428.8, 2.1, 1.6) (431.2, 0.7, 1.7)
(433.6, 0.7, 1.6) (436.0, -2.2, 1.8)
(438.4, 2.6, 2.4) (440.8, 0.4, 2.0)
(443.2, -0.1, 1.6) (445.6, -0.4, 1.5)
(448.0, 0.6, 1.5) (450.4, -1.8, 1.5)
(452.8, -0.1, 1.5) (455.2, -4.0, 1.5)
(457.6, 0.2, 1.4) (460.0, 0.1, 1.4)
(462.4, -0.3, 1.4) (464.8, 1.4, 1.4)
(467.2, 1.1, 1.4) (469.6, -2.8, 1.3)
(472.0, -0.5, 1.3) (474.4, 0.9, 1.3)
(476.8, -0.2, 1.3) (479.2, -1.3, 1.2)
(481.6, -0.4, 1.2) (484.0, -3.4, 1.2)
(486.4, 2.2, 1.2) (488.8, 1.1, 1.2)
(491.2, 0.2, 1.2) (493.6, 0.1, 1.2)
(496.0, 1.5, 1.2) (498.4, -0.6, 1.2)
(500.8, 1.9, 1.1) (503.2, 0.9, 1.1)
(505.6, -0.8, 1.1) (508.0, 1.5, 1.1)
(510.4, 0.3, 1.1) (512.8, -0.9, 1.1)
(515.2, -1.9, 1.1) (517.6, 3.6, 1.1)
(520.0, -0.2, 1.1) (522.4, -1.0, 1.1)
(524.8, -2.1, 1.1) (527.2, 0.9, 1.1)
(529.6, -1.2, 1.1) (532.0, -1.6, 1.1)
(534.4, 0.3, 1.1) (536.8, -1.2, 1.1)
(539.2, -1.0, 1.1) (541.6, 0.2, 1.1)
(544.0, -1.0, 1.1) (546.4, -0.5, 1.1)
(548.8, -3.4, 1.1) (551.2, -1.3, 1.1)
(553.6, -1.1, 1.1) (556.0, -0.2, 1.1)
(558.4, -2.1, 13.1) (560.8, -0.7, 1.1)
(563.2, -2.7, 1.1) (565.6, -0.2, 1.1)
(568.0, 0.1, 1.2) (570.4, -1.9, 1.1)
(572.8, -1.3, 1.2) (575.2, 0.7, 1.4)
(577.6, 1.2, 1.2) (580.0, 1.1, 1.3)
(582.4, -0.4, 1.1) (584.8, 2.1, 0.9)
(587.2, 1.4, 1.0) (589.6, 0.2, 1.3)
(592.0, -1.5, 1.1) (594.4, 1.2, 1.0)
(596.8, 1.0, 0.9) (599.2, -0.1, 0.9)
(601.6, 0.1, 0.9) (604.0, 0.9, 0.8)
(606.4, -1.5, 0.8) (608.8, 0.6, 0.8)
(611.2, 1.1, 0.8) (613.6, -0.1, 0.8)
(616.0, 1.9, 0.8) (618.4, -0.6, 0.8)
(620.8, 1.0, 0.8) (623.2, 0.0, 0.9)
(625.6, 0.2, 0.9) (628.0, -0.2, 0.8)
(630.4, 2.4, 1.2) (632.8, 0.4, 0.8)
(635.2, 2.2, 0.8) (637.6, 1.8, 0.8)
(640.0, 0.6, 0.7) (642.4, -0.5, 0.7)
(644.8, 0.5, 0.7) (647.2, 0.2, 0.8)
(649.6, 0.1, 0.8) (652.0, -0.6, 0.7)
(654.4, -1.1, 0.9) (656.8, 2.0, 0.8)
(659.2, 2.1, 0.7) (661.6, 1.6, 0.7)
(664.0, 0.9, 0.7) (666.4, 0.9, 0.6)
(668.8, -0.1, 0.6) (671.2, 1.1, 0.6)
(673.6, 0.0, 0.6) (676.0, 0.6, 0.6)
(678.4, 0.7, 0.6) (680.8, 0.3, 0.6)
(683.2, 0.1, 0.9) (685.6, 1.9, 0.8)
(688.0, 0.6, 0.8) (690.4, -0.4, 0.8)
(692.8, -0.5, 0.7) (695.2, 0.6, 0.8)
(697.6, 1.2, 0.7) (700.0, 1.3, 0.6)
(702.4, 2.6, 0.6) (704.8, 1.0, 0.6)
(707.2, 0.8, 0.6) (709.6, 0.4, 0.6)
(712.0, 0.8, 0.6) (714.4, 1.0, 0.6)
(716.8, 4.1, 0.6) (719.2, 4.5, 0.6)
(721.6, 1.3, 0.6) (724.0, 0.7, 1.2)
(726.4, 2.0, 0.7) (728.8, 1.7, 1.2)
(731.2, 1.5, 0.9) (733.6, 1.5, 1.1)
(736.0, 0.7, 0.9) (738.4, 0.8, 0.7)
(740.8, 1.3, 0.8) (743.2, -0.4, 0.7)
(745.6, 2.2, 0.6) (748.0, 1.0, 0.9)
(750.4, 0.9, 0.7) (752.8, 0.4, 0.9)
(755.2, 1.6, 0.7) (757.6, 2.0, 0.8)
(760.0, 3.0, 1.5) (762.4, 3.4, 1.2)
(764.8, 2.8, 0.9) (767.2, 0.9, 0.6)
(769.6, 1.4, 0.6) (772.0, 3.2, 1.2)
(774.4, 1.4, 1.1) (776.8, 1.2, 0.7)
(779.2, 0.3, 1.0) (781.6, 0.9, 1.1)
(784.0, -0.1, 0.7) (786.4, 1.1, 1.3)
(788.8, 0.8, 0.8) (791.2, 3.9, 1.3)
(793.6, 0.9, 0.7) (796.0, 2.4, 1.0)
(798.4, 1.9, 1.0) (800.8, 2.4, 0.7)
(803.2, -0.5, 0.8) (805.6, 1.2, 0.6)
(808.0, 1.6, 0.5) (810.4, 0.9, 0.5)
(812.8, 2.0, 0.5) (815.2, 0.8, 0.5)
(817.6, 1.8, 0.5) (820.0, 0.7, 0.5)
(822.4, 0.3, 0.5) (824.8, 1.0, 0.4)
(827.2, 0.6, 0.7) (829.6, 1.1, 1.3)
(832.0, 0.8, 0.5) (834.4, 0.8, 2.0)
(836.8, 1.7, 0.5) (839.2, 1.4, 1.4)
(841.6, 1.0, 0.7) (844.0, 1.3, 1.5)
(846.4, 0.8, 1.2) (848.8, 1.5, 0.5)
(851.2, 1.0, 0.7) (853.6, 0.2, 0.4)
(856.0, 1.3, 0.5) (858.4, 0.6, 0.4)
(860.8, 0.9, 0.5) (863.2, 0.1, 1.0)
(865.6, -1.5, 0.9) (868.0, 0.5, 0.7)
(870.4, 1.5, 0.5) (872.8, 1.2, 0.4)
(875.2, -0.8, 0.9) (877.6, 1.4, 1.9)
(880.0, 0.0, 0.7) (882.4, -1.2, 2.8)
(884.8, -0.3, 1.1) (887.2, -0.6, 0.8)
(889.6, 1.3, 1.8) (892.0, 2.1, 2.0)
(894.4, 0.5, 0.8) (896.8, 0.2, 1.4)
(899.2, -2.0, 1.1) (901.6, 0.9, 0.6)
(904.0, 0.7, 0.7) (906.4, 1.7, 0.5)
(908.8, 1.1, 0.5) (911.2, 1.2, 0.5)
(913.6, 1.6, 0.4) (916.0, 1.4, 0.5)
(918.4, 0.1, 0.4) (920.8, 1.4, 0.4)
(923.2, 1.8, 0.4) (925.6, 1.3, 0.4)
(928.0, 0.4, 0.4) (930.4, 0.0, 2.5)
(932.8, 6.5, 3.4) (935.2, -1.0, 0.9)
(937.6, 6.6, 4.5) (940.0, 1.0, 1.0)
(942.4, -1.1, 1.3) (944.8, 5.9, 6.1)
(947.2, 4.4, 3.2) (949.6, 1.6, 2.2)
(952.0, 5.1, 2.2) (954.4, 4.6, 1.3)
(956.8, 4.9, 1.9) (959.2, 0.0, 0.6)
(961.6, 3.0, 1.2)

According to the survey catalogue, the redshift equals 0.926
